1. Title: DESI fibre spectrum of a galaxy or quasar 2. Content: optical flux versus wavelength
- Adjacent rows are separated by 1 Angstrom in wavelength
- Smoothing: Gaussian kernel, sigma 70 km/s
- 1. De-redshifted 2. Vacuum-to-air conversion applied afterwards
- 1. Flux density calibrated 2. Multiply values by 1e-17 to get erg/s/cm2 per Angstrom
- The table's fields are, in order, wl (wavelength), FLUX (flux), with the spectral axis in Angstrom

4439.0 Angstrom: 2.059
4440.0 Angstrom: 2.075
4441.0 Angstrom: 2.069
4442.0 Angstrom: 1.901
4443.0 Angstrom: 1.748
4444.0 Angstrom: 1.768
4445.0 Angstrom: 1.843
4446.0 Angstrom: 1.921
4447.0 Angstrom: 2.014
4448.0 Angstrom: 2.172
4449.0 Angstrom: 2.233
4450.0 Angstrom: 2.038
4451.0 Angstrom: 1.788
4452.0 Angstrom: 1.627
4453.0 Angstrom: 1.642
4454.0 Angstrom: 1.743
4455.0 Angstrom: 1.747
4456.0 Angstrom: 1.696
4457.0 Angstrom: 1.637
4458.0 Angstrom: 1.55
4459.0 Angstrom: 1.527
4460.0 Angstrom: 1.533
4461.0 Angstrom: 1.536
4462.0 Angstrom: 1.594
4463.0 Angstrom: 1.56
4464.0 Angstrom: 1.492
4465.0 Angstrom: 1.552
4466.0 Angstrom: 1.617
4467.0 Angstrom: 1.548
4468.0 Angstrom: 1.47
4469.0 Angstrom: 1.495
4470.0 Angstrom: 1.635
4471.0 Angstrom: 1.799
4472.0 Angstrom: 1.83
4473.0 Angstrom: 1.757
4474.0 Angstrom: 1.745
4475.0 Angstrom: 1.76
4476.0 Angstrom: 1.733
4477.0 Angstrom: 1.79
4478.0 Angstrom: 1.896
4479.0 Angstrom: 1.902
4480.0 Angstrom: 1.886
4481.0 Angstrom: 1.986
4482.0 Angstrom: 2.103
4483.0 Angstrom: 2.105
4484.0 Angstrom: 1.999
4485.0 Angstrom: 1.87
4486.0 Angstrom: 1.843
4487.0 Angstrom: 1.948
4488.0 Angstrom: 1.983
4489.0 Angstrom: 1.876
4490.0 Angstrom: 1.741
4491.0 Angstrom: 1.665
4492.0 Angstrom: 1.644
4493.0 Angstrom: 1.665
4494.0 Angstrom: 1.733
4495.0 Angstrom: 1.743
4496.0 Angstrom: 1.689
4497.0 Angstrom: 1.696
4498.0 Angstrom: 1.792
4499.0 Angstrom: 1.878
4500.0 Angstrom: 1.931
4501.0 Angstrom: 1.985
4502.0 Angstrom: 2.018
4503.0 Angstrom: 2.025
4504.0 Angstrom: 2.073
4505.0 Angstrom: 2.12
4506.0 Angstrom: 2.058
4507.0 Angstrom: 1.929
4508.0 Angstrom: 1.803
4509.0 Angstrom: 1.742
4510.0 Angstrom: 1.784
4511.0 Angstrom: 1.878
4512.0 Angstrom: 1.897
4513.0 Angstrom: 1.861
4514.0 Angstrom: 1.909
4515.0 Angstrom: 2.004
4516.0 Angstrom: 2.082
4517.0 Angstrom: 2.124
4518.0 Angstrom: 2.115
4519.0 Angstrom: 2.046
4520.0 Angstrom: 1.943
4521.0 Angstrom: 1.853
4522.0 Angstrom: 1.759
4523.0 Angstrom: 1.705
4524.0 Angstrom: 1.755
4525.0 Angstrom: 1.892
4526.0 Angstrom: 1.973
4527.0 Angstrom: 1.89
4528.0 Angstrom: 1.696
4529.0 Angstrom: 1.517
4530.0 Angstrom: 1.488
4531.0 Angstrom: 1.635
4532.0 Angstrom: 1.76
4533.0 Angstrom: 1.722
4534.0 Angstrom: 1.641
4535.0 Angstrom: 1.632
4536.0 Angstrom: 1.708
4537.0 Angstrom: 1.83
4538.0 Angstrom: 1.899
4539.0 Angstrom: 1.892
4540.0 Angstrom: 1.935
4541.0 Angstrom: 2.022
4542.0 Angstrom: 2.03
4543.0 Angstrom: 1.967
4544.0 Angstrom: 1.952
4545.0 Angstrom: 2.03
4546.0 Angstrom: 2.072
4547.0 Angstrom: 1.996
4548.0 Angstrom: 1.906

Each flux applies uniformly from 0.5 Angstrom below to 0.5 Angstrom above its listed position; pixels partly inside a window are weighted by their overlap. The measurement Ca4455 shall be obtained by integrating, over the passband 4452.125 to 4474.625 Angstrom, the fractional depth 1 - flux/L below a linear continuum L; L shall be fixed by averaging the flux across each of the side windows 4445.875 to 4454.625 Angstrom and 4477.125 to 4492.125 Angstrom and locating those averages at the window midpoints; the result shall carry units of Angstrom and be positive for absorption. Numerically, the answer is 3.3 Angstrom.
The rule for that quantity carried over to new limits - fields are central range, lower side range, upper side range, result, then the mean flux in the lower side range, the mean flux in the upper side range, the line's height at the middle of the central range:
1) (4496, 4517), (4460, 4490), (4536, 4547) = -0.77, 1.76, 1.95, 1.85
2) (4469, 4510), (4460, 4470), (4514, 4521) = -2.05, 1.54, 2.03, 1.77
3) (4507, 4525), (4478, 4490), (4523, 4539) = -0.94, 1.94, 1.74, 1.8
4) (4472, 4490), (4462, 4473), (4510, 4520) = -1.84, 1.61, 1.98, 1.71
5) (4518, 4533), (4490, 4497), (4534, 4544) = 0.24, 1.69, 1.87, 1.82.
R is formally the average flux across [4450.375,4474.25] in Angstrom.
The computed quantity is 1.63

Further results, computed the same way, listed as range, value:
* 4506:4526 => 1.9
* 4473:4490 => 1.89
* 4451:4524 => 1.8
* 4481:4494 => 1.87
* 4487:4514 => 1.86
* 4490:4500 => 1.73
